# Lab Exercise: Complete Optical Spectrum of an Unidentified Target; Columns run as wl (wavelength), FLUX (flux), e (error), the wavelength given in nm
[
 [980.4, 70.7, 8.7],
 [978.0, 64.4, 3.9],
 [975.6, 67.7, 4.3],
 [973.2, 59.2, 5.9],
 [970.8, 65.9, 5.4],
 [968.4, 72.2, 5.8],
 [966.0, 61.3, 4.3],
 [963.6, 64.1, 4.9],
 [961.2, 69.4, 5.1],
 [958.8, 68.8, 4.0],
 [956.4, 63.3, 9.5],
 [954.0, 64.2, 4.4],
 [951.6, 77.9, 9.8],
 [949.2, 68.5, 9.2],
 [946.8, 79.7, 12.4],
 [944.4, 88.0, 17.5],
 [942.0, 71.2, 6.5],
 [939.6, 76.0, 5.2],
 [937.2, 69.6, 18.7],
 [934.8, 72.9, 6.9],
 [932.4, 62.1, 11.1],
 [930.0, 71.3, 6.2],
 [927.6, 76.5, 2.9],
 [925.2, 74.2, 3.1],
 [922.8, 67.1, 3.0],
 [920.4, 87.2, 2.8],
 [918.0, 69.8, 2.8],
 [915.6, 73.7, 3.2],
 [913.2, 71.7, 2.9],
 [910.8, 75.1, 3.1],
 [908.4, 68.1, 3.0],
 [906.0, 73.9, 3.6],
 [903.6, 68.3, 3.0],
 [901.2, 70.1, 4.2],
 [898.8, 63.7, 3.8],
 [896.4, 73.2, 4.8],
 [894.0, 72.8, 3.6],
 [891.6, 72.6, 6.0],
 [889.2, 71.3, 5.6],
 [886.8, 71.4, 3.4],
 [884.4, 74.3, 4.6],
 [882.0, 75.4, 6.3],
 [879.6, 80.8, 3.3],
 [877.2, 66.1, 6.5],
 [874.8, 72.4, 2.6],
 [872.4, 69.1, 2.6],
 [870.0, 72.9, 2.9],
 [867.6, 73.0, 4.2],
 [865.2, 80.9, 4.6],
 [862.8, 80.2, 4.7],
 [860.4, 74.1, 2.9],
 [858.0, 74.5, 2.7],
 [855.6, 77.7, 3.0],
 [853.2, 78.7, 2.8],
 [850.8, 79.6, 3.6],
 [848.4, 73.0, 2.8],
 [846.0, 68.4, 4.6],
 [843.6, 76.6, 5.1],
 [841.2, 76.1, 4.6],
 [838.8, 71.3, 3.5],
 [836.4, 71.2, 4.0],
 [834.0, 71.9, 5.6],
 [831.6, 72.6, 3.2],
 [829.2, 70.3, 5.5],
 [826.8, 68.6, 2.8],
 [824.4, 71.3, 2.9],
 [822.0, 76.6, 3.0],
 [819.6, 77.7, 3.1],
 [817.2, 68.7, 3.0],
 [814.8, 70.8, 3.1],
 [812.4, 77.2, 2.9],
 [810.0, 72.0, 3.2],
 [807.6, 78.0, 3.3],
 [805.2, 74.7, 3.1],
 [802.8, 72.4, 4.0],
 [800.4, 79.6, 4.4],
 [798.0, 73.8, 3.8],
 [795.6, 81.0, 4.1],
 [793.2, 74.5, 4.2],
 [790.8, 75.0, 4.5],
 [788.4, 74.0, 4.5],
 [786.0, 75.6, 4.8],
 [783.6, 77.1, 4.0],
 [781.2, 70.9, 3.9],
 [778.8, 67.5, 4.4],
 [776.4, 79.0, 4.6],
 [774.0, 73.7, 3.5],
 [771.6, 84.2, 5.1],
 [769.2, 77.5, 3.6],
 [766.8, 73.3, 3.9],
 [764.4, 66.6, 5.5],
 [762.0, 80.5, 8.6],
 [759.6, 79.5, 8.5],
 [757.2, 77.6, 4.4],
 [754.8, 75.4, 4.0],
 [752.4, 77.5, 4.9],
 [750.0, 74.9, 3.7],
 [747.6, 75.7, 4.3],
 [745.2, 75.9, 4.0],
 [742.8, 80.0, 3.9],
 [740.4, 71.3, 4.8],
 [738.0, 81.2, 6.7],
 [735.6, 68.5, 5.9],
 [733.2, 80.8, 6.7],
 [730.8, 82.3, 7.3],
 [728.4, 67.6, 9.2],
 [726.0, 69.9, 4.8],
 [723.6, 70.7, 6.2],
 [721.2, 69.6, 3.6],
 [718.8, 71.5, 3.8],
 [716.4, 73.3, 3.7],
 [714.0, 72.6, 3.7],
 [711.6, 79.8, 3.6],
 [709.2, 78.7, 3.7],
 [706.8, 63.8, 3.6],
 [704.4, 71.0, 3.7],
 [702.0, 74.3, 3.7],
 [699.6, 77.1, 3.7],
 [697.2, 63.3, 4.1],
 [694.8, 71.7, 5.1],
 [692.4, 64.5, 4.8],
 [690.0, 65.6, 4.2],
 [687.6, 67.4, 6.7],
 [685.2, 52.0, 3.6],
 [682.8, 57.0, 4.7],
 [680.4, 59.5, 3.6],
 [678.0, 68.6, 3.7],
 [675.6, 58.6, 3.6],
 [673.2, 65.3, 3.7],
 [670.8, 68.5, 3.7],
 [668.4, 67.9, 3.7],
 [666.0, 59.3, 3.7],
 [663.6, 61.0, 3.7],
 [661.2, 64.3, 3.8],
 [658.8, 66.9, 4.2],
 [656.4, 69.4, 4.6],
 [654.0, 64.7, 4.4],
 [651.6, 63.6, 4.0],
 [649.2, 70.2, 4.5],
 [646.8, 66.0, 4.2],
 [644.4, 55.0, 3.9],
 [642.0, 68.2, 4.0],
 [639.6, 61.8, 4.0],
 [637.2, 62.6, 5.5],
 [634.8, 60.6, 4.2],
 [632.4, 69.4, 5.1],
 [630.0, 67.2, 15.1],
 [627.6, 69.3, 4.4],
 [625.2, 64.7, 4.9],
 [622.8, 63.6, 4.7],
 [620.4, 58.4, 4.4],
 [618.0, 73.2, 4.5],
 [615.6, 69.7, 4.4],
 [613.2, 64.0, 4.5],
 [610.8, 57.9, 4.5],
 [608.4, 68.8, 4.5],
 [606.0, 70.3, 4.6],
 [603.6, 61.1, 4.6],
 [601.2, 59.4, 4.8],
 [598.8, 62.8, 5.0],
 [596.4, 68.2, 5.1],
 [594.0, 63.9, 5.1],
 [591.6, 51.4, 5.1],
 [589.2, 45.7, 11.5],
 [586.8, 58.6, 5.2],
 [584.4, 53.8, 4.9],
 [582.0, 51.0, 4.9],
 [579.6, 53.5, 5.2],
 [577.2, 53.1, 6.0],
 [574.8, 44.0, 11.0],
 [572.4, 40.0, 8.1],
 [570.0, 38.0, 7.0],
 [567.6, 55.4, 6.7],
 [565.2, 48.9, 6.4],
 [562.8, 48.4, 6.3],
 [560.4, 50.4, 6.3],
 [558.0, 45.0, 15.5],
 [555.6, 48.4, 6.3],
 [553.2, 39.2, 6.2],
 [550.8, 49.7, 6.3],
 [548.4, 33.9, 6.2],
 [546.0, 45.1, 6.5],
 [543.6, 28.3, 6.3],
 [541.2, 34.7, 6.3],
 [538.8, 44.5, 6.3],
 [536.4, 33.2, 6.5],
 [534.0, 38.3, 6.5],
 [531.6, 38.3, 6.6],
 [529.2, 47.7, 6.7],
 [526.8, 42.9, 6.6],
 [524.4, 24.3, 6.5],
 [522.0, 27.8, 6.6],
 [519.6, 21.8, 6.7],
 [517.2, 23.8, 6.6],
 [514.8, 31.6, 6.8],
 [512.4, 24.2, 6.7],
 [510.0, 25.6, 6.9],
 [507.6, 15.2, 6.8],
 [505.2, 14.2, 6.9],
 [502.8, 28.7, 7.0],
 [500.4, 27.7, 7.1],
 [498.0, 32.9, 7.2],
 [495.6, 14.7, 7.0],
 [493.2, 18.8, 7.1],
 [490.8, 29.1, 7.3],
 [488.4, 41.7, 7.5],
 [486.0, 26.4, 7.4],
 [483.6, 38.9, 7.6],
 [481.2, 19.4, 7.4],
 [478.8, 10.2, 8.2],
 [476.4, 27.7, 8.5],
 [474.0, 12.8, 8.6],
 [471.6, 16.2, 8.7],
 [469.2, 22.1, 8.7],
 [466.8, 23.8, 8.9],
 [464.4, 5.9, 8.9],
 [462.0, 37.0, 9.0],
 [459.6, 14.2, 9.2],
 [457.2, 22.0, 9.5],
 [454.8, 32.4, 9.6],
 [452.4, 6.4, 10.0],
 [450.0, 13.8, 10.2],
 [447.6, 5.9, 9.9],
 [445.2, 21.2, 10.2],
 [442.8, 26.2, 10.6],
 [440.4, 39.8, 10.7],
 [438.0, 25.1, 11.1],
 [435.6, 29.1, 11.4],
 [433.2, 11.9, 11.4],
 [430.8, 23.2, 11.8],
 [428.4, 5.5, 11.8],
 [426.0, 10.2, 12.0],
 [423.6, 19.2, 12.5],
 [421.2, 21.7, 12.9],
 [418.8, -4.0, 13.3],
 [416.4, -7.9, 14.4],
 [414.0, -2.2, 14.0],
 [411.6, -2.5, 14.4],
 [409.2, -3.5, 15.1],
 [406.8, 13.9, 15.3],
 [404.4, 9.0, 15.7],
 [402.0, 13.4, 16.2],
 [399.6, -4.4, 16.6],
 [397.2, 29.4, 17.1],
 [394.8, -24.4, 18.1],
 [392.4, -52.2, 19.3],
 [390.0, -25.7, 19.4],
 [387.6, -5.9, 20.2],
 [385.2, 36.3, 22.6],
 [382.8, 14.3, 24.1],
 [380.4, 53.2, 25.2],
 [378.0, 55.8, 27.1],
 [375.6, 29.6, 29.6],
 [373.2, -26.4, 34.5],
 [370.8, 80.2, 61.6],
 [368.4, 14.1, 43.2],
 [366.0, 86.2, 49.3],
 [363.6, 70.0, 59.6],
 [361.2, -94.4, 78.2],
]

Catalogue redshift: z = 0.323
